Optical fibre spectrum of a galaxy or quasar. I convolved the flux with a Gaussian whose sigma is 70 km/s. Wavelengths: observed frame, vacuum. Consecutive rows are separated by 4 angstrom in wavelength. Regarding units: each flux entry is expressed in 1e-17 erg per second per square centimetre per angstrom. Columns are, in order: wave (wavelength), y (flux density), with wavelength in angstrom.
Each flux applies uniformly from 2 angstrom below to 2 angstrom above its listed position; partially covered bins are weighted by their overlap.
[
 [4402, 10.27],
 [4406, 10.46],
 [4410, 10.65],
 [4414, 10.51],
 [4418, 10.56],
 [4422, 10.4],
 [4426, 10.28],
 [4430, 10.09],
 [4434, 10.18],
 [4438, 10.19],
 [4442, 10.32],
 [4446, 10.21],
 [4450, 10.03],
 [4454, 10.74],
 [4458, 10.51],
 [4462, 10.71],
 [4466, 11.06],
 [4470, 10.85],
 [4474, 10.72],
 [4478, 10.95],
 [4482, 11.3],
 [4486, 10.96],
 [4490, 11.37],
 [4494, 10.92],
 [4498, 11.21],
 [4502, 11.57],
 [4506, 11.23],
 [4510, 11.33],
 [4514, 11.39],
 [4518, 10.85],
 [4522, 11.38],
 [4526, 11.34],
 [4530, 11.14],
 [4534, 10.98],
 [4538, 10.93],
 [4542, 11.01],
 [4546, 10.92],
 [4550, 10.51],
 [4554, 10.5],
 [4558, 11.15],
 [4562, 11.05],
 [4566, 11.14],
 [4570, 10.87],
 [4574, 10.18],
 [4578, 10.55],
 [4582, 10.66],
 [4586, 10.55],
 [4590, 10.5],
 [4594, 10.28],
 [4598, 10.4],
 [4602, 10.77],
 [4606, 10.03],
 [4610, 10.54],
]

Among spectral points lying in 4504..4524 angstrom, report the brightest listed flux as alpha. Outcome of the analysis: 11.39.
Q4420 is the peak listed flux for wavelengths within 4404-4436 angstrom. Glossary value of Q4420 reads 10.65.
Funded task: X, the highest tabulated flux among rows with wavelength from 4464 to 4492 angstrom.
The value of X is 11.37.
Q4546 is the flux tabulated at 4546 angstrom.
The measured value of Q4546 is 10.92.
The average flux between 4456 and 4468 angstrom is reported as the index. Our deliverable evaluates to 10.8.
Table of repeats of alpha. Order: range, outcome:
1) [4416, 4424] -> 10.56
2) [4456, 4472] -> 11.06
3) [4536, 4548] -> 11.01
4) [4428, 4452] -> 10.32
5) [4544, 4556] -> 10.92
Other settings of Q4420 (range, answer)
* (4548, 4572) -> 11.15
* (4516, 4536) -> 11.38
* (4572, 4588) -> 10.66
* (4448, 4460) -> 10.74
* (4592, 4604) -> 10.77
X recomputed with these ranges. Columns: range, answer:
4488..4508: 11.57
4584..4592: 10.55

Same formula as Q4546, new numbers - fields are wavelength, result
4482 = 11.3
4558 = 11.15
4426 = 10.28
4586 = 10.55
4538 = 10.93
